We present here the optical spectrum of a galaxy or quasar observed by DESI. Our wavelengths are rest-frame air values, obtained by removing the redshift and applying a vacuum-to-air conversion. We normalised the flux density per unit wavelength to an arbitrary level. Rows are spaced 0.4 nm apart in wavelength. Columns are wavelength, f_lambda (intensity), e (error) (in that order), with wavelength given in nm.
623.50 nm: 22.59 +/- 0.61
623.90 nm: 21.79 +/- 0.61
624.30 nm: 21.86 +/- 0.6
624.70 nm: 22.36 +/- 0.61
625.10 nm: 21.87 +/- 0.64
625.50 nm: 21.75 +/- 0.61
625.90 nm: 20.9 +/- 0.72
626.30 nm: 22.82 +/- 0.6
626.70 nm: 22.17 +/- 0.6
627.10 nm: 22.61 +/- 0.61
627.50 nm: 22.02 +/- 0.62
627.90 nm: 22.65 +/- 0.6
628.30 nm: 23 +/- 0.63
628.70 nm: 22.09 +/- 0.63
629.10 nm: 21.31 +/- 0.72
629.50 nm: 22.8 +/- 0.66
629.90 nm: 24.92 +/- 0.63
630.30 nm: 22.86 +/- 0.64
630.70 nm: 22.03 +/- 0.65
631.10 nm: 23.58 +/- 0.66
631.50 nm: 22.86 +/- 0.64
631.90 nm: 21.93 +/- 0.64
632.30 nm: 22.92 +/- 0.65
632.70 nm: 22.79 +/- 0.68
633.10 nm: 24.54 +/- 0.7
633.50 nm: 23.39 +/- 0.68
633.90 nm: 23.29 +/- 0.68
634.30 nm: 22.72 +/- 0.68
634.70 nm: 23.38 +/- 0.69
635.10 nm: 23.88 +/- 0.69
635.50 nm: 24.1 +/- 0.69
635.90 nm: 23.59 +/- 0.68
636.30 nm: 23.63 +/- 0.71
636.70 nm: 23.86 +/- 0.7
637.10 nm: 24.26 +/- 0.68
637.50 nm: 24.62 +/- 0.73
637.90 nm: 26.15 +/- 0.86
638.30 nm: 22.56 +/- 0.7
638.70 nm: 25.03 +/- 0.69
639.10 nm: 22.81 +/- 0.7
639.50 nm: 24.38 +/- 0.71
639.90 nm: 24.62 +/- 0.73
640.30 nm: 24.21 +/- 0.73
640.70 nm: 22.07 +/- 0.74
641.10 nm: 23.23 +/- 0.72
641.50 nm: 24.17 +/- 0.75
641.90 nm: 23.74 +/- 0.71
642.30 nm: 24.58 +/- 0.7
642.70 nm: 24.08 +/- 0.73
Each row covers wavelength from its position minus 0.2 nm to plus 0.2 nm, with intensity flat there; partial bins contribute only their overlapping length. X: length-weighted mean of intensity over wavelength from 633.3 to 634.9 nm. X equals 23.2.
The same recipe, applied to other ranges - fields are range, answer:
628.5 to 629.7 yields 22.1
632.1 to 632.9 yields 22.9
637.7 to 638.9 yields 24.6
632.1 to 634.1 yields 23.4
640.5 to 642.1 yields 23.3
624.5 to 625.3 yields 22.1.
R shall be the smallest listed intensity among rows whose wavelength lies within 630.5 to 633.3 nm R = 21.93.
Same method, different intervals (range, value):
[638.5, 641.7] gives 22.07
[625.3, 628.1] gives 20.9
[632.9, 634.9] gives 22.72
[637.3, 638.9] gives 22.56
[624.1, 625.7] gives 21.75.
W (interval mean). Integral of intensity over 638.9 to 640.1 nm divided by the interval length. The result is 23.9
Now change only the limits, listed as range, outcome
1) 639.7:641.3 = 23.5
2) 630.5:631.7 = 22.8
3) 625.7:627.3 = 22.1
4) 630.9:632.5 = 22.8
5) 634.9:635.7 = 24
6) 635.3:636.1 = 23.8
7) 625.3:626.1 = 21.3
